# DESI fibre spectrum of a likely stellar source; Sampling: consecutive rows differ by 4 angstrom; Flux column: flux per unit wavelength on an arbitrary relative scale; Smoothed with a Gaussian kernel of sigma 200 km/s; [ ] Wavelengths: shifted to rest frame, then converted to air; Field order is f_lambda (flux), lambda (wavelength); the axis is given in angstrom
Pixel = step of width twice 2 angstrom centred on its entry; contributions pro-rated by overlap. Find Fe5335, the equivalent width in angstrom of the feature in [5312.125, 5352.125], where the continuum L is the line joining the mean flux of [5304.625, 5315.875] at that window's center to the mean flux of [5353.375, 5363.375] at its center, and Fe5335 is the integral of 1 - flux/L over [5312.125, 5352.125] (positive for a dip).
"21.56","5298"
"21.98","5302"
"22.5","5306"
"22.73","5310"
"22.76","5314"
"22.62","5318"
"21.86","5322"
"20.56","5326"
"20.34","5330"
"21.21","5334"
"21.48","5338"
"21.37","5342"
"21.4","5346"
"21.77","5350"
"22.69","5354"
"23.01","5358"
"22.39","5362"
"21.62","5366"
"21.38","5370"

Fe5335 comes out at 2.0 angstrom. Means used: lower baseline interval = 22.7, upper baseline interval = 22.7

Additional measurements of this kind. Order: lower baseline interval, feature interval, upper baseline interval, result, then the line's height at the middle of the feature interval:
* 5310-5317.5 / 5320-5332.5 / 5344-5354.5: 0.83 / 22.4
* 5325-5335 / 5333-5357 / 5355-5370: -0.38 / 21.4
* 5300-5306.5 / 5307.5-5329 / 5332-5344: -0.20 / 21.8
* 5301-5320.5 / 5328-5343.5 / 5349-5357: 0.93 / 22.4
